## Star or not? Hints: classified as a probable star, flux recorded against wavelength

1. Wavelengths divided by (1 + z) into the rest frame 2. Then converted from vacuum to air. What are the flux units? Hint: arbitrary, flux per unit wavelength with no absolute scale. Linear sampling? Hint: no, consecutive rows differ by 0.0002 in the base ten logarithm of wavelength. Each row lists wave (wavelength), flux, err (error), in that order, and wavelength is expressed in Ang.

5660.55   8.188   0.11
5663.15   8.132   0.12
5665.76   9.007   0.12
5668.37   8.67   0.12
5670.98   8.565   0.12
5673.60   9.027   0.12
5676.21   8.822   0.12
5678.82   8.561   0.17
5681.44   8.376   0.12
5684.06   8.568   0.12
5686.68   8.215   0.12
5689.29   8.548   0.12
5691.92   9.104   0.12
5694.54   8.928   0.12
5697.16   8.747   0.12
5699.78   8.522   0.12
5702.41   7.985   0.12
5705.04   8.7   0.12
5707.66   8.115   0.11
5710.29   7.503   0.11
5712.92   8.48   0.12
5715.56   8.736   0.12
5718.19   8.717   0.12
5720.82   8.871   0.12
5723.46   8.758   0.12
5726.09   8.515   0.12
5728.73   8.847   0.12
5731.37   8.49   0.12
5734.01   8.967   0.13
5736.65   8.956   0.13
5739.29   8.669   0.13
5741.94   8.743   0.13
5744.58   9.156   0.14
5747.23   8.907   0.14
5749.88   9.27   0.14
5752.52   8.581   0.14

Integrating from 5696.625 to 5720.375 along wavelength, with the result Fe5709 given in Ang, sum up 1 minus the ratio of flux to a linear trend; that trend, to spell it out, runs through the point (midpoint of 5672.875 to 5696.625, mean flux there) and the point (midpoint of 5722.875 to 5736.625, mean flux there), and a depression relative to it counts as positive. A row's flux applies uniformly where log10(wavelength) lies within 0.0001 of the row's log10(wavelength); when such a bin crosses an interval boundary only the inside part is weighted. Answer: 0.9 Ang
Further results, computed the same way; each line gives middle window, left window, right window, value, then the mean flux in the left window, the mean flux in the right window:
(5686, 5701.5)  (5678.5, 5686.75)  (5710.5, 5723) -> -0.35 Ang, 8.44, 8.59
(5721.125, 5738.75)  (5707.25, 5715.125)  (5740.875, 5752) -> -0.38 Ang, 8.09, 9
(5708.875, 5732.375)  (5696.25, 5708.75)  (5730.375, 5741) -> 0.18 Ang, 8.41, 8.78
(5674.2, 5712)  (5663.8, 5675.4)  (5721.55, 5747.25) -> 1.27 Ang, 8.77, 8.8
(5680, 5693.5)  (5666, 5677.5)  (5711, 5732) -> 0.27 Ang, 8.79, 8.65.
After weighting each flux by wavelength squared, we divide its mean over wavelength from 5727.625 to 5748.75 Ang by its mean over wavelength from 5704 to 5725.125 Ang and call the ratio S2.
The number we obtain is 1.1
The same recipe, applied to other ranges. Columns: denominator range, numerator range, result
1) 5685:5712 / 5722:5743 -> 1.05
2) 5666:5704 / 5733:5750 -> 1.06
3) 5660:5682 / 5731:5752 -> 1.06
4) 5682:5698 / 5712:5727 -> 1.01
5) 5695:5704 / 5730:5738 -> 1.05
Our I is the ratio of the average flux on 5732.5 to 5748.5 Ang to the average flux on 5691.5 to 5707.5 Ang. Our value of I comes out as 1.03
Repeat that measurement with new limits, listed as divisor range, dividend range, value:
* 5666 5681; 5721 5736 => 1.00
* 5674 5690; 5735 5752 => 1.05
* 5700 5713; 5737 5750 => 1.09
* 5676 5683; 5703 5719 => 0.98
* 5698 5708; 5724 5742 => 1.04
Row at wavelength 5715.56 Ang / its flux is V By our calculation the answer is 8.736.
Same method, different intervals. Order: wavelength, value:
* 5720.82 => 8.871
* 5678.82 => 8.561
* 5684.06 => 8.568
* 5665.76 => 9.007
